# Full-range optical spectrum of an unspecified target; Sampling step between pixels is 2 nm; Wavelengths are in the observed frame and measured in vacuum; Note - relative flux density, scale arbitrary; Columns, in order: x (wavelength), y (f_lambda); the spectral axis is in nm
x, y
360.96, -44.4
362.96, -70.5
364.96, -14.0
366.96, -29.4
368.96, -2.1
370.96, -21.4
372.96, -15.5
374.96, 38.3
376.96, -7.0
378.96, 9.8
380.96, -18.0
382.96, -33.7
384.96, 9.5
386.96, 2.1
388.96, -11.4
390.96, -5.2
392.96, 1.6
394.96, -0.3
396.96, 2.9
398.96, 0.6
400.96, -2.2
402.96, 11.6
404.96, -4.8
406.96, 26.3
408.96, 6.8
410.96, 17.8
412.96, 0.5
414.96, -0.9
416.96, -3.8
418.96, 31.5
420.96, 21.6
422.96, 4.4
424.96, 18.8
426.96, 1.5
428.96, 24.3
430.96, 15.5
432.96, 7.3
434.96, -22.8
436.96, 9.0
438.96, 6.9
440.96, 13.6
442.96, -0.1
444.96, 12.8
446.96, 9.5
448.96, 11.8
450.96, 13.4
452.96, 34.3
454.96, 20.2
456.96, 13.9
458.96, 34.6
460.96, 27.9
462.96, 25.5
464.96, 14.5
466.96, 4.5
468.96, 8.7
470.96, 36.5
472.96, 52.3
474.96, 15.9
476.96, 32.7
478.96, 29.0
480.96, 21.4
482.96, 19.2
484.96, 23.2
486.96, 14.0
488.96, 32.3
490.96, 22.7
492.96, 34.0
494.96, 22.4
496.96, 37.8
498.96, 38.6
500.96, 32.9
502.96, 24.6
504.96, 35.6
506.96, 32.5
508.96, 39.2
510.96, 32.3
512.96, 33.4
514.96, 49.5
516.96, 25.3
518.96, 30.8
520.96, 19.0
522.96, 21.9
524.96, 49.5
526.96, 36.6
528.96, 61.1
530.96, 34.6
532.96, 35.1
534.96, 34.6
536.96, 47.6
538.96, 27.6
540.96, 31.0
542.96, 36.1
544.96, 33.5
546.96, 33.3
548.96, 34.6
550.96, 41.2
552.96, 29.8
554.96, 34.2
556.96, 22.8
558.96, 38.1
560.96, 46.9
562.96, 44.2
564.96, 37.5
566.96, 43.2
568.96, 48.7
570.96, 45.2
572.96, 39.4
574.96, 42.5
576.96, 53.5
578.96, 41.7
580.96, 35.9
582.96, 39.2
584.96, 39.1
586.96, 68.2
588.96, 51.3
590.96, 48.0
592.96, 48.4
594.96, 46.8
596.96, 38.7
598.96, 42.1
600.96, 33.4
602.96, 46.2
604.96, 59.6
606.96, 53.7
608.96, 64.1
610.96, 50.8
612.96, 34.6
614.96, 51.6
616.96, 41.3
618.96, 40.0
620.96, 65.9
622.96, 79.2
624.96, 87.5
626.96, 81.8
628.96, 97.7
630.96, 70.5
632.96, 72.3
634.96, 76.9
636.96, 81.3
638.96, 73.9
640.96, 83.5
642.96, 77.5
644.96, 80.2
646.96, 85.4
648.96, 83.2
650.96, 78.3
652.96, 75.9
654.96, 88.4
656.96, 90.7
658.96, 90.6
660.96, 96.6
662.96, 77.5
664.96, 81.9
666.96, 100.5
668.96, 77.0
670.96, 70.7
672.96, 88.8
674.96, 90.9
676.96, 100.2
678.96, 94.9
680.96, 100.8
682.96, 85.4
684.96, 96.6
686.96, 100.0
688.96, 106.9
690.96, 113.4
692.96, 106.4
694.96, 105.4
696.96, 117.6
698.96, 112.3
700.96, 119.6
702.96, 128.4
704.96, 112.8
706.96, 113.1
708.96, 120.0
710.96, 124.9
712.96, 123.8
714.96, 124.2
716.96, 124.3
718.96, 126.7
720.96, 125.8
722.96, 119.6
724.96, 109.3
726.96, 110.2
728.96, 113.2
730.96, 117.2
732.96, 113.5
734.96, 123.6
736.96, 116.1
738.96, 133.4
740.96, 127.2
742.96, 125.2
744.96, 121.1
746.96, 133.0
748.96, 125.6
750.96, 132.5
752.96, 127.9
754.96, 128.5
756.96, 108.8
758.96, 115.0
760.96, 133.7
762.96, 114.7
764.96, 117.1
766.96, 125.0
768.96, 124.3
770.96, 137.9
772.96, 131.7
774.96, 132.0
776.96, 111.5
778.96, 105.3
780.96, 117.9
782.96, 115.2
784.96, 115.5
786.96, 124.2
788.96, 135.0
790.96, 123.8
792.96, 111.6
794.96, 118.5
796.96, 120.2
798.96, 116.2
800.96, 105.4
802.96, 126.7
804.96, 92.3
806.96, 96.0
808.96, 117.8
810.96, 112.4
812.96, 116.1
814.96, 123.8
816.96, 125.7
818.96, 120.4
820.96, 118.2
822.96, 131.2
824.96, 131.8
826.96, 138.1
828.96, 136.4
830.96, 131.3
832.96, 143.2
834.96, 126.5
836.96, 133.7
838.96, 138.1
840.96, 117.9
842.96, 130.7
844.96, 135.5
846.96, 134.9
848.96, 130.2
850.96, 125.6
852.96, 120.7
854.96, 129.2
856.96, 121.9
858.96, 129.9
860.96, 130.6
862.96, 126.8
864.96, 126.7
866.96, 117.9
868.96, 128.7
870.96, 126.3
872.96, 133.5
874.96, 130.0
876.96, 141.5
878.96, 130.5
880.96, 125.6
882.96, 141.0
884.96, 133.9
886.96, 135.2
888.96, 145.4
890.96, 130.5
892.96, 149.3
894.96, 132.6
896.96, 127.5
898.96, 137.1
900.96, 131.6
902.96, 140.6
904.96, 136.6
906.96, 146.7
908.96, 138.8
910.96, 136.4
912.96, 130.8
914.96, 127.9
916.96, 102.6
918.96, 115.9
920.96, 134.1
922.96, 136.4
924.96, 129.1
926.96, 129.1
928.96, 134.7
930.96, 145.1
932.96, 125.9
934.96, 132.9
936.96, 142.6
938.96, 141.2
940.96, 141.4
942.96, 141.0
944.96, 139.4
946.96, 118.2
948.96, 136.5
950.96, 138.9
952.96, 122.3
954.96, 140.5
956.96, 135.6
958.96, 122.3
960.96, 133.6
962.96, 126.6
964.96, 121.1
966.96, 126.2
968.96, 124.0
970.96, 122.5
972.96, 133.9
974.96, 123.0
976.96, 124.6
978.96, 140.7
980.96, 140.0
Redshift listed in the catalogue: 0.56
